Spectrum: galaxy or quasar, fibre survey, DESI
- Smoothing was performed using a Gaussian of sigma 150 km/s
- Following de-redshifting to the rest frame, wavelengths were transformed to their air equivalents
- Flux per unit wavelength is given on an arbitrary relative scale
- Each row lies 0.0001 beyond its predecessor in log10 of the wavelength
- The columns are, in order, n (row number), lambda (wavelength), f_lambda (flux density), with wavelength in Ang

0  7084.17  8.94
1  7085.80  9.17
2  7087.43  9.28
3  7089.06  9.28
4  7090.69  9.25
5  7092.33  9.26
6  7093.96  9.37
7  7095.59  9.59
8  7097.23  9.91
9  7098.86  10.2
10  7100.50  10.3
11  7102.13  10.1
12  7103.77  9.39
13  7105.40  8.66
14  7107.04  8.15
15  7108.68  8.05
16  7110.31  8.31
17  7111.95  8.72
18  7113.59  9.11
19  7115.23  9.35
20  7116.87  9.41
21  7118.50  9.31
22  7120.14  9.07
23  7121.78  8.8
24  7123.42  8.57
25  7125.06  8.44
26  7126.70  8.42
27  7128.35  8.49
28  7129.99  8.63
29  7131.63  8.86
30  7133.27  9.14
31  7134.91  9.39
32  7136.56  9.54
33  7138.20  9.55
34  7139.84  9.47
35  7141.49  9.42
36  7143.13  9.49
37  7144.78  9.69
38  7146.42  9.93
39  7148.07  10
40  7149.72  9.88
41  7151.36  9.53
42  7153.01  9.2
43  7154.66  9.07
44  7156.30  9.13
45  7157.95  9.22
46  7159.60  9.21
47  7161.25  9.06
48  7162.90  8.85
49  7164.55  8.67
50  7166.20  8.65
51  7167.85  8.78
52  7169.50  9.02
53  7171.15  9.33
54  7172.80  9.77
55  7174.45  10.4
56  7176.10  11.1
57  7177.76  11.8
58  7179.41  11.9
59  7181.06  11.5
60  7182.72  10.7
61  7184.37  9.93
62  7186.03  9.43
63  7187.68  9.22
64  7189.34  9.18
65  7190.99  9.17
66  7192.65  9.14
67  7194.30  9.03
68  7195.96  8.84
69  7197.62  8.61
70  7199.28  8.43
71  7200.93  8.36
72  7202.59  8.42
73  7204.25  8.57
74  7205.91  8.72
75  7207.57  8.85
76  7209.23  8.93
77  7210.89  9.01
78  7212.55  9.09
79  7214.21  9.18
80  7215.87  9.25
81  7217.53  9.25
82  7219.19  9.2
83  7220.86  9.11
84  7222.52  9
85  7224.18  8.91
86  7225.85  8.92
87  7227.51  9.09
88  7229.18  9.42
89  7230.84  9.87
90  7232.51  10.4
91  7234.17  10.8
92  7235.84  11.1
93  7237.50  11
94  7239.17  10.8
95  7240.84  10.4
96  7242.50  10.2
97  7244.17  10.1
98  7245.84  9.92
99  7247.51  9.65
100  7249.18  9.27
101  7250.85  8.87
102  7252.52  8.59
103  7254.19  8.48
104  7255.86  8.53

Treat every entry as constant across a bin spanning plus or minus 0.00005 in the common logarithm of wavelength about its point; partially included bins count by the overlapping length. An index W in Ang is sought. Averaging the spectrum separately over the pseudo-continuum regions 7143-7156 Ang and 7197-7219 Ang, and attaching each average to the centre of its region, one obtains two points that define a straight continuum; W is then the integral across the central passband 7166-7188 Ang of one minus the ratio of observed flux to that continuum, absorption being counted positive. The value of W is -2.25 Ang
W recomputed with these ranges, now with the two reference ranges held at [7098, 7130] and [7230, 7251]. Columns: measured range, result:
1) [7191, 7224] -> 3.34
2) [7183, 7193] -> 0.29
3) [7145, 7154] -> -0.35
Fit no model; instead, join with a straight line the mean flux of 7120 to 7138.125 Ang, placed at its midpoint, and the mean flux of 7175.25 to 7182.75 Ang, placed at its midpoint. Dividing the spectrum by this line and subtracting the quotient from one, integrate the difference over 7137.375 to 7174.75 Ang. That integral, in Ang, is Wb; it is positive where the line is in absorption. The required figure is 3.2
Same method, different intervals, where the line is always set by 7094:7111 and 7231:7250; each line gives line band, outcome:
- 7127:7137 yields 0.6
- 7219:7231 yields 1.2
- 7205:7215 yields 1.1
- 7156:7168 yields 1.0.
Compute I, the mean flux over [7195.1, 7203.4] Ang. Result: 8.53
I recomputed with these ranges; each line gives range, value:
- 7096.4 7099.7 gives 10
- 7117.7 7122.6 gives 9.06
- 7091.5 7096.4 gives 9.41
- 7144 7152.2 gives 9.81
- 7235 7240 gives 11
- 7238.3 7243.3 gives 10.5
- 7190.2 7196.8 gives 9.04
